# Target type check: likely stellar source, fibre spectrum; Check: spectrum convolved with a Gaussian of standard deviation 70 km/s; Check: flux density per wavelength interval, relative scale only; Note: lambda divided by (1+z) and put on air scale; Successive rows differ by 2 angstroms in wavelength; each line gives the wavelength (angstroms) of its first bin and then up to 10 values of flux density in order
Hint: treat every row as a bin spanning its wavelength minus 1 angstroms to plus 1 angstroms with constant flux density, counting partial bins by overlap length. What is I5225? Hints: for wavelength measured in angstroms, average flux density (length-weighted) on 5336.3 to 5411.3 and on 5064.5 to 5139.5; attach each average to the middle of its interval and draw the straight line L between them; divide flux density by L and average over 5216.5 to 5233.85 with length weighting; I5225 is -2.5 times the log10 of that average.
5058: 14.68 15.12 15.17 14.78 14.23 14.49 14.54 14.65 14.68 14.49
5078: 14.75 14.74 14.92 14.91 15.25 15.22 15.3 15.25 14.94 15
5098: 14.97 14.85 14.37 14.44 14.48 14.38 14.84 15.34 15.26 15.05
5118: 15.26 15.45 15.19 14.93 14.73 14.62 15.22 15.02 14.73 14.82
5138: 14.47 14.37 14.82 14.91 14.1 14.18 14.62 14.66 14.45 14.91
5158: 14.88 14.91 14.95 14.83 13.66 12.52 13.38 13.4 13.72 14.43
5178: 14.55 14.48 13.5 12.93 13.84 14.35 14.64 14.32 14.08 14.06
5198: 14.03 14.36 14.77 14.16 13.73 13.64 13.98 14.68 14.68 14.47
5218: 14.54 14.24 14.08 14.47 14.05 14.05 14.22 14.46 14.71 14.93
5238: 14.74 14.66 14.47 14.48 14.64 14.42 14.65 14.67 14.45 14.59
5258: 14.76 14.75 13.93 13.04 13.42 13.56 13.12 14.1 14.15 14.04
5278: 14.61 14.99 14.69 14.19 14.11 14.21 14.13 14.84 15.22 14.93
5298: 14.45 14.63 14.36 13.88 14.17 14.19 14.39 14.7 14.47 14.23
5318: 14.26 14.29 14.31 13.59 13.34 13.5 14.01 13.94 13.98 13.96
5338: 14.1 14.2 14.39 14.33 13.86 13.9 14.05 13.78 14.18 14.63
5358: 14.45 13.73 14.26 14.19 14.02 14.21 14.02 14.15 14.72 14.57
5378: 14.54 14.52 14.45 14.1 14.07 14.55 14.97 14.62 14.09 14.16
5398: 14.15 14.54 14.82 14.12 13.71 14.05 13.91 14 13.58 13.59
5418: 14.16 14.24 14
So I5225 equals 0.02 mag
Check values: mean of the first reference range 14.9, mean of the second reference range 14.2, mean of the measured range 14.3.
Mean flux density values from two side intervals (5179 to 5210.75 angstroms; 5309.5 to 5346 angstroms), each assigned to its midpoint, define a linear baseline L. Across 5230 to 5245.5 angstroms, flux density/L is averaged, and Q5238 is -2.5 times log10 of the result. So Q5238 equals -0.04 mag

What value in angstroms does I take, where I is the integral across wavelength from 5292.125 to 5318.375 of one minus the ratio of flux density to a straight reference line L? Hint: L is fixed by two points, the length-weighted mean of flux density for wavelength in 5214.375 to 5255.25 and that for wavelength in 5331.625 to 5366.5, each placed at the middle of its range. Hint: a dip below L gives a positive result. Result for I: -0.40 angstroms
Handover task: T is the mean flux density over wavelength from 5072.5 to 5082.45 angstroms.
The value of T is 14.7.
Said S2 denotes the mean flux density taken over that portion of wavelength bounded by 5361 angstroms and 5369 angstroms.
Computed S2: 14.2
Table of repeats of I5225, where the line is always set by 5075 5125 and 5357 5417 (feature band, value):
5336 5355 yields 0.02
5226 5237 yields 0.01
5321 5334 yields 0.04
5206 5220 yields 0.03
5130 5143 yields 0.01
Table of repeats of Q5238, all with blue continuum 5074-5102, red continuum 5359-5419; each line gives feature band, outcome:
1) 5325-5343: 0.03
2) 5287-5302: -0.01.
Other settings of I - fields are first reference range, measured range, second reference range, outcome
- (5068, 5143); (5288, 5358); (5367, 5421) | 0.9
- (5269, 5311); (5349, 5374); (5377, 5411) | 0.3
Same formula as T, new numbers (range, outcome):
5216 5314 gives 14.4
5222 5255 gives 14.5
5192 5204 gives 14.3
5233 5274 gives 14.3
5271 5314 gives 14.4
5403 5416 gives 13.9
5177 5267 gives 14.3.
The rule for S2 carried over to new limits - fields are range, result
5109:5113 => 15.1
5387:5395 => 14.6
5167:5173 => 13.1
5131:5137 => 14.9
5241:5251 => 14.5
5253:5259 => 14.6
